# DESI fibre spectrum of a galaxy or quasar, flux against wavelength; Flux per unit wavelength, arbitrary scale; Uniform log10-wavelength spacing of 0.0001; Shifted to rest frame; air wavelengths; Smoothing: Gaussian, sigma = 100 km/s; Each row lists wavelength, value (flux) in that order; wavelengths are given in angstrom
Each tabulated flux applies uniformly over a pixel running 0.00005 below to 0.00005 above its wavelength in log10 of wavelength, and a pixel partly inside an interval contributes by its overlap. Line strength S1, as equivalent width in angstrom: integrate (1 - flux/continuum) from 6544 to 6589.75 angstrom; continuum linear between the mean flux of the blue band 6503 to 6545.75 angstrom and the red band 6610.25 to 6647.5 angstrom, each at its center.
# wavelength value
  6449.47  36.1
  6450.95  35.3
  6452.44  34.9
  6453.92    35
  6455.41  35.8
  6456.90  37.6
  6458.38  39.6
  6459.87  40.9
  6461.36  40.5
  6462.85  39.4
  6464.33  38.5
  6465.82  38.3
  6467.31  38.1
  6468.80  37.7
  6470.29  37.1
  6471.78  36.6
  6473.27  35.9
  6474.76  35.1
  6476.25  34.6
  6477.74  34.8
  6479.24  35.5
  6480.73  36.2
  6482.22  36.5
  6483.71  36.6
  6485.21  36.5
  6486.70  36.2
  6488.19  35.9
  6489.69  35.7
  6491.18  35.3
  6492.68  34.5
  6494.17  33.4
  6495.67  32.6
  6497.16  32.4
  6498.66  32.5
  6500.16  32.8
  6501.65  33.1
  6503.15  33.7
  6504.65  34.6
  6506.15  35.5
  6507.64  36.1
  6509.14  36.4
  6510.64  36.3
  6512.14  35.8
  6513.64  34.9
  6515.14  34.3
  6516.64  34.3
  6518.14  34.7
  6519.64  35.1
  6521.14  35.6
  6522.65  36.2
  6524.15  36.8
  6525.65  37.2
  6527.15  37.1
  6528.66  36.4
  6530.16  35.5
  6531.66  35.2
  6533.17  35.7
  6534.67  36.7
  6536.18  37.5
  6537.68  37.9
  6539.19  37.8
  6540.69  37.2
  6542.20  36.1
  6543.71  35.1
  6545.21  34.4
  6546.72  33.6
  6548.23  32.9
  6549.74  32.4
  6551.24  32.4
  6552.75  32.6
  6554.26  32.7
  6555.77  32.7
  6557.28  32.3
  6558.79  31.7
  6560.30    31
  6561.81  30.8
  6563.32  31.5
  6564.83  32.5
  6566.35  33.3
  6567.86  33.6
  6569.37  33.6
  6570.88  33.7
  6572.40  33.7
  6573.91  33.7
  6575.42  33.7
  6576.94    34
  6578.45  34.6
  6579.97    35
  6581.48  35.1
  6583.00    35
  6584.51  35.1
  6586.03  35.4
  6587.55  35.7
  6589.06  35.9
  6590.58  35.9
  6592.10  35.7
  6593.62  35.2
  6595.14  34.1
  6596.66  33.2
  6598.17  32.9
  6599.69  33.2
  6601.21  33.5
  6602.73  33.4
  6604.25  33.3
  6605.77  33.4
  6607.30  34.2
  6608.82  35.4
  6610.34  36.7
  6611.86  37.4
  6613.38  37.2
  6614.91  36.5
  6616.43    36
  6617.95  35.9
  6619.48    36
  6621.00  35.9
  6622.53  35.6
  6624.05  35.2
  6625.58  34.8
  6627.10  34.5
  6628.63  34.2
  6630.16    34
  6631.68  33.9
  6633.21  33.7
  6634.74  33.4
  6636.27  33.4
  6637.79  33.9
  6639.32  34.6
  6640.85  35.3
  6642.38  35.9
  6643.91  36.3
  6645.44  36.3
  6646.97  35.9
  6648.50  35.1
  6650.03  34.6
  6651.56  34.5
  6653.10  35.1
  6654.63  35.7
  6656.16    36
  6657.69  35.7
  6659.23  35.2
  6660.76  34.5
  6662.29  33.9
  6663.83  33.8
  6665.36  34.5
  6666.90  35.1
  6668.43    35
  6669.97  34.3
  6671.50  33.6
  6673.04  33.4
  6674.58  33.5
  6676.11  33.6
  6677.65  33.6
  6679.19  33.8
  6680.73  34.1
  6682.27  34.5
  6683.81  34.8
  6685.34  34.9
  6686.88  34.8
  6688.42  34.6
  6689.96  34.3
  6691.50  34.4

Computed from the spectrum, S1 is 2.8 angstrom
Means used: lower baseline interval 35.9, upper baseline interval 35.3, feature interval 33.5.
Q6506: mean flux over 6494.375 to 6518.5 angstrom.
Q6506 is 34.3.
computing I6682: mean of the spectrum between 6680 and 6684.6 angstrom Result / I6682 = 34.5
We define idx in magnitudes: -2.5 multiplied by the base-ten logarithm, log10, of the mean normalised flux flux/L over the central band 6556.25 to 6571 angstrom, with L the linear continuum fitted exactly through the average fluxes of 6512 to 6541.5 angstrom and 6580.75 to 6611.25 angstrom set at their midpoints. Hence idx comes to 0.09 mag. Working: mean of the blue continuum 36.1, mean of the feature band 32.4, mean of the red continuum 34.6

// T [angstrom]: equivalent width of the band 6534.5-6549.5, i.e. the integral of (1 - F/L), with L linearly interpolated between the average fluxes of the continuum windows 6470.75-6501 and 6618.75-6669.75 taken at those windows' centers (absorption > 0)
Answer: -0.3 angstrom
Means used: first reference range 35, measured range 35.8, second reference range 34.9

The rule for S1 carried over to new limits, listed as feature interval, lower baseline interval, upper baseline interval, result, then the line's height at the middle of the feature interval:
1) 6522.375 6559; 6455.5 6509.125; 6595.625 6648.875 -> 0.47 angstrom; 35.5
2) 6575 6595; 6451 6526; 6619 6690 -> 0.04 angstrom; 35.2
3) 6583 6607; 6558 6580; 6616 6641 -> -0.47 angstrom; 33.8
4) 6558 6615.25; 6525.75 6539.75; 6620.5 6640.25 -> 1.92 angstrom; 35.4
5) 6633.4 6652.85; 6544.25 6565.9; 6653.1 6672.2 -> -0.30 angstrom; 34.4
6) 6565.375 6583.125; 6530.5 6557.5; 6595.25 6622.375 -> 0.42 angstrom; 34.9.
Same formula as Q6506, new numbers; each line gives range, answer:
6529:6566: 34.1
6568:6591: 34.6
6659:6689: 34.3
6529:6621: 34.5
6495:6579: 34.4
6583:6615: 34.9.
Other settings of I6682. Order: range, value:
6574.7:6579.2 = 34.1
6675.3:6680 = 33.7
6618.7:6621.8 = 35.9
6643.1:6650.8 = 35.7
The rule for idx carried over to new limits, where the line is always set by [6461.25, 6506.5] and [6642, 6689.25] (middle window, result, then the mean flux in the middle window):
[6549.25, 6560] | 0.09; 32.4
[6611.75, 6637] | -0.01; 35.1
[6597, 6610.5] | 0.04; 33.9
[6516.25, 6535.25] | -0.02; 35.9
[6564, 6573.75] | 0.06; 33.4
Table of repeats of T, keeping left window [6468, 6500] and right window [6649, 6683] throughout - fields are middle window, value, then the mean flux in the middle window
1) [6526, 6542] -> -0.75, 36.7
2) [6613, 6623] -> -0.42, 36.1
